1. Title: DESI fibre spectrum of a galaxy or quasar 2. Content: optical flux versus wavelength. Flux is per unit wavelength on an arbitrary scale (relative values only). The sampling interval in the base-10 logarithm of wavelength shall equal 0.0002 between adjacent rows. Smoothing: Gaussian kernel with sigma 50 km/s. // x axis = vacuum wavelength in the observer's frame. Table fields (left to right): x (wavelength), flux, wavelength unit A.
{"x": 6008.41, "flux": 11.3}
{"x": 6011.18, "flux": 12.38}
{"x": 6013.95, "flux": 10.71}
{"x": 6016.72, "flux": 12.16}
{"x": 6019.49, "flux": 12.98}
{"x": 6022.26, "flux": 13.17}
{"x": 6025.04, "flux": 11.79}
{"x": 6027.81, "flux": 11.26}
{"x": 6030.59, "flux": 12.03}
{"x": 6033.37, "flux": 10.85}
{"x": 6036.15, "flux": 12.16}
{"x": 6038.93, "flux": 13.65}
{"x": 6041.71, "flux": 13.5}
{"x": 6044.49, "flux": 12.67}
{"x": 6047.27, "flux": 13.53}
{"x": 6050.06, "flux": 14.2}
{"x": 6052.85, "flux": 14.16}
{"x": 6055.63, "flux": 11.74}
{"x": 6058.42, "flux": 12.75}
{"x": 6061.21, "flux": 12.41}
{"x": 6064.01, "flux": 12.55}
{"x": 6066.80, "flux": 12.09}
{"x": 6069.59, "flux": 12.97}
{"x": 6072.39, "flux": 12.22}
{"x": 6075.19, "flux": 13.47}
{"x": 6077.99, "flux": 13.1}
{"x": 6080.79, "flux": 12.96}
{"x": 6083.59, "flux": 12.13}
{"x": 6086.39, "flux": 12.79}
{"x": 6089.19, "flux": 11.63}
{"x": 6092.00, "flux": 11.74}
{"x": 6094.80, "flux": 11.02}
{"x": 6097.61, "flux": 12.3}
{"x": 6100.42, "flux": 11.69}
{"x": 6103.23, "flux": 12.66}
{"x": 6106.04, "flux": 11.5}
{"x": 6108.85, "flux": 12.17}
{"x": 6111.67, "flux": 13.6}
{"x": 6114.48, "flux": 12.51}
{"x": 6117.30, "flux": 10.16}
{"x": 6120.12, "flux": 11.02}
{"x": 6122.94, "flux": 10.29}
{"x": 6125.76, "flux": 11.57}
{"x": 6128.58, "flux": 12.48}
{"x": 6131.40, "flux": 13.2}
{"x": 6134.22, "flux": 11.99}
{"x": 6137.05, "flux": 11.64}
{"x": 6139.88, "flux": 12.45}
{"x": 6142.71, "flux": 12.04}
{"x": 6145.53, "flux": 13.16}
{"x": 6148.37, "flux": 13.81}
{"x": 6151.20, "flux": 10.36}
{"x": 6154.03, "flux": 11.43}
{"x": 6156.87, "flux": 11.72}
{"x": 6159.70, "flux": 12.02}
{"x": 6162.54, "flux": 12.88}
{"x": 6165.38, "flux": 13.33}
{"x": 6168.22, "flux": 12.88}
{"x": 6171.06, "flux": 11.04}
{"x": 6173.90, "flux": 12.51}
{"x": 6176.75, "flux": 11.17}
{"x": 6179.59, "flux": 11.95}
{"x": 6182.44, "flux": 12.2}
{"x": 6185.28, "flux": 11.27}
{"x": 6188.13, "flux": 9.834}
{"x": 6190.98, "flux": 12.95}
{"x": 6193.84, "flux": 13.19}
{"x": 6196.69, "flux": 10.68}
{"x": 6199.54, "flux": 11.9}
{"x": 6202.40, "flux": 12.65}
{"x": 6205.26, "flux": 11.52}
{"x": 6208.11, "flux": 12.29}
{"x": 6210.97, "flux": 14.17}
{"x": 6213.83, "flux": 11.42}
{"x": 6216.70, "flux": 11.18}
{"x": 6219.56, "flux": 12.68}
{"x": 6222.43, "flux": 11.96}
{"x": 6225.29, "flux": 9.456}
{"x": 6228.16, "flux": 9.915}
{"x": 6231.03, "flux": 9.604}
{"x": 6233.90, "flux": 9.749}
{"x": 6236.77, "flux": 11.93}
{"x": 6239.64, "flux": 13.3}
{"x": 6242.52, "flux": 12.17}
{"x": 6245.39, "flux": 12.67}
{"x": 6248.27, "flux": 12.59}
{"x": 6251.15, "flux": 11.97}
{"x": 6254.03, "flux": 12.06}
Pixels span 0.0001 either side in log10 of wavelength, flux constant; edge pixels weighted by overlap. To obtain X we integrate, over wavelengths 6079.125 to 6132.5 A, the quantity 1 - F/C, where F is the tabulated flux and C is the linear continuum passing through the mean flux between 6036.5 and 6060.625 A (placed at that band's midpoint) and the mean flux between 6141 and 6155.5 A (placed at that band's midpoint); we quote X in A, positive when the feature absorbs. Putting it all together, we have 2.7 A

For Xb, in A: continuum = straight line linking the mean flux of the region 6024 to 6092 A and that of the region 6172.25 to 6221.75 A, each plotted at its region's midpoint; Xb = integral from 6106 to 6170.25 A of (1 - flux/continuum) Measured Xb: 0.7 A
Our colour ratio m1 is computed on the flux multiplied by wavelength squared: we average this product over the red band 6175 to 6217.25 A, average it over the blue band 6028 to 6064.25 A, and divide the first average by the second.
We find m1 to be 1.0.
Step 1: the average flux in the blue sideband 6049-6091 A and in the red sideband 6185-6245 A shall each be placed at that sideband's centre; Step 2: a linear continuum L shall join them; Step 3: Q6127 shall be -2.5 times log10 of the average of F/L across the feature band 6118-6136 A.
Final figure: 0.05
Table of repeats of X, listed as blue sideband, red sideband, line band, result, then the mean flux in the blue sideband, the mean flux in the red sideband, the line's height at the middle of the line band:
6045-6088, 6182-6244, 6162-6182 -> -0.41 A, 12.9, 11.6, 12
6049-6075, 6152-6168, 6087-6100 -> 0.91 A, 12.8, 12.2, 12.6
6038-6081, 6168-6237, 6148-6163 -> 0.23 A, 13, 11.6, 12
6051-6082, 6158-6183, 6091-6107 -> 0.99 A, 12.8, 12.2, 12.6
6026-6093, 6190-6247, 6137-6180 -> -0.32 A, 12.6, 11.8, 12.1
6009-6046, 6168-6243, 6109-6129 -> 0.49 A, 12.2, 11.7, 11.9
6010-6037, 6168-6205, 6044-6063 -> -1.84 A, 11.9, 11.8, 11.9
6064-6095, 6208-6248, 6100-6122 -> 0.67 A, 12.4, 11.6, 12.3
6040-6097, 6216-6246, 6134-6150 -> -0.63 A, 12.7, 11.3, 12.1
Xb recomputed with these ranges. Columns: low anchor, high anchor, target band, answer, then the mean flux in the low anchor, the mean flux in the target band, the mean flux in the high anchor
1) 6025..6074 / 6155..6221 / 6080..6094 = 0.33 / 12.6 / 12.2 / 12.1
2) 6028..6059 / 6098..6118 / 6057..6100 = 0.12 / 12.8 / 12.4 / 12.1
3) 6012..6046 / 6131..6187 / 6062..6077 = -0.55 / 12.3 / 12.7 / 12.1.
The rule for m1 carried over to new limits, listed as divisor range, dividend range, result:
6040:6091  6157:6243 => 0.96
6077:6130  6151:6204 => 1.02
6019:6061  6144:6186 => 1.00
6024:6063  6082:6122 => 0.96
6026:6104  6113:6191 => 0.98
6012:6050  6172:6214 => 1.02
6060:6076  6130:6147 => 1.01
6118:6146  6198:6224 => 1.05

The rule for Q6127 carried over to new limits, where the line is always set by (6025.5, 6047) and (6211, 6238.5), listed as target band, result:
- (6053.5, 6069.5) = -0.024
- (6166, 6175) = -0.074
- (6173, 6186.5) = -0.040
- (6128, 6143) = -0.057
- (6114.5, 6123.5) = 0.094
